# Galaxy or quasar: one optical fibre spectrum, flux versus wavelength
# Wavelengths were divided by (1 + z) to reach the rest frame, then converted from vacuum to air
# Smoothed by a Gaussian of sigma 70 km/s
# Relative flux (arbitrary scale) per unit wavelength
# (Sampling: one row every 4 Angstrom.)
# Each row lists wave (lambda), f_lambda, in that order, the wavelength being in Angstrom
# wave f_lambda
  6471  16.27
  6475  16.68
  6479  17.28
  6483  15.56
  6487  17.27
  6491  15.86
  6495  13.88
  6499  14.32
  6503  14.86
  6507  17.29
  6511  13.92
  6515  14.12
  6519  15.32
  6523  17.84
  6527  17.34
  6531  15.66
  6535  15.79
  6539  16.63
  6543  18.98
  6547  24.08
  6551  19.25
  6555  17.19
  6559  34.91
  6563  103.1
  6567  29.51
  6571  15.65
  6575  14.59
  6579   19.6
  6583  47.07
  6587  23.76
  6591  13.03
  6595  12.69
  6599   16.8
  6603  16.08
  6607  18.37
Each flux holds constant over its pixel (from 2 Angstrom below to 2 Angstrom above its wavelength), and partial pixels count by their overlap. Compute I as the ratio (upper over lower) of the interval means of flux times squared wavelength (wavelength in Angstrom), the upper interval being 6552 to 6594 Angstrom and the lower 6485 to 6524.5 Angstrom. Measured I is 2.05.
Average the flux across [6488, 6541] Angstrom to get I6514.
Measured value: 15.6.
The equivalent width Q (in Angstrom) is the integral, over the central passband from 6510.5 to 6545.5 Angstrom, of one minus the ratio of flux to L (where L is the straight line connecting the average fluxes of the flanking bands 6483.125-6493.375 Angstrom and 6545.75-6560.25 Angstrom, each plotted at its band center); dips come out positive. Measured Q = 7.2 Angstrom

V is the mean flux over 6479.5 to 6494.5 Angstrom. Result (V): 16.1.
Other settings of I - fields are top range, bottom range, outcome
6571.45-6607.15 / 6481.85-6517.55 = 1.36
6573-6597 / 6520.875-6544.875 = 1.30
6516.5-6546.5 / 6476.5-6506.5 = 1.11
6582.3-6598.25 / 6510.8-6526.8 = 1.41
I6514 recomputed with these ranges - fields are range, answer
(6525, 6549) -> 18.1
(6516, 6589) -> 25.7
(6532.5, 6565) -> 31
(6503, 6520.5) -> 15.1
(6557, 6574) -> 44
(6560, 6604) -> 28.8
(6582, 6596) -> 23.3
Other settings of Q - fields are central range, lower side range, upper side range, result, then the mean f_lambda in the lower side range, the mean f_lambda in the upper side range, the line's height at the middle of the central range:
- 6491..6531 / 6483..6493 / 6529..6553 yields 4.15 Angstrom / 16.4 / 18.4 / 17.2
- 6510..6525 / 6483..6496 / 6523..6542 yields 0.88 Angstrom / 15.8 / 16.6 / 16.3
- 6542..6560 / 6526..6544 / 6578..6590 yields -1.22 Angstrom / 16.7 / 29.6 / 20.9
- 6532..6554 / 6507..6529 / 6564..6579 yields 1.78 Angstrom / 15.9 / 25.4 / 20.3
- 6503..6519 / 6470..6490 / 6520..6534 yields 1.52 Angstrom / 16.6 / 16.7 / 16.7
